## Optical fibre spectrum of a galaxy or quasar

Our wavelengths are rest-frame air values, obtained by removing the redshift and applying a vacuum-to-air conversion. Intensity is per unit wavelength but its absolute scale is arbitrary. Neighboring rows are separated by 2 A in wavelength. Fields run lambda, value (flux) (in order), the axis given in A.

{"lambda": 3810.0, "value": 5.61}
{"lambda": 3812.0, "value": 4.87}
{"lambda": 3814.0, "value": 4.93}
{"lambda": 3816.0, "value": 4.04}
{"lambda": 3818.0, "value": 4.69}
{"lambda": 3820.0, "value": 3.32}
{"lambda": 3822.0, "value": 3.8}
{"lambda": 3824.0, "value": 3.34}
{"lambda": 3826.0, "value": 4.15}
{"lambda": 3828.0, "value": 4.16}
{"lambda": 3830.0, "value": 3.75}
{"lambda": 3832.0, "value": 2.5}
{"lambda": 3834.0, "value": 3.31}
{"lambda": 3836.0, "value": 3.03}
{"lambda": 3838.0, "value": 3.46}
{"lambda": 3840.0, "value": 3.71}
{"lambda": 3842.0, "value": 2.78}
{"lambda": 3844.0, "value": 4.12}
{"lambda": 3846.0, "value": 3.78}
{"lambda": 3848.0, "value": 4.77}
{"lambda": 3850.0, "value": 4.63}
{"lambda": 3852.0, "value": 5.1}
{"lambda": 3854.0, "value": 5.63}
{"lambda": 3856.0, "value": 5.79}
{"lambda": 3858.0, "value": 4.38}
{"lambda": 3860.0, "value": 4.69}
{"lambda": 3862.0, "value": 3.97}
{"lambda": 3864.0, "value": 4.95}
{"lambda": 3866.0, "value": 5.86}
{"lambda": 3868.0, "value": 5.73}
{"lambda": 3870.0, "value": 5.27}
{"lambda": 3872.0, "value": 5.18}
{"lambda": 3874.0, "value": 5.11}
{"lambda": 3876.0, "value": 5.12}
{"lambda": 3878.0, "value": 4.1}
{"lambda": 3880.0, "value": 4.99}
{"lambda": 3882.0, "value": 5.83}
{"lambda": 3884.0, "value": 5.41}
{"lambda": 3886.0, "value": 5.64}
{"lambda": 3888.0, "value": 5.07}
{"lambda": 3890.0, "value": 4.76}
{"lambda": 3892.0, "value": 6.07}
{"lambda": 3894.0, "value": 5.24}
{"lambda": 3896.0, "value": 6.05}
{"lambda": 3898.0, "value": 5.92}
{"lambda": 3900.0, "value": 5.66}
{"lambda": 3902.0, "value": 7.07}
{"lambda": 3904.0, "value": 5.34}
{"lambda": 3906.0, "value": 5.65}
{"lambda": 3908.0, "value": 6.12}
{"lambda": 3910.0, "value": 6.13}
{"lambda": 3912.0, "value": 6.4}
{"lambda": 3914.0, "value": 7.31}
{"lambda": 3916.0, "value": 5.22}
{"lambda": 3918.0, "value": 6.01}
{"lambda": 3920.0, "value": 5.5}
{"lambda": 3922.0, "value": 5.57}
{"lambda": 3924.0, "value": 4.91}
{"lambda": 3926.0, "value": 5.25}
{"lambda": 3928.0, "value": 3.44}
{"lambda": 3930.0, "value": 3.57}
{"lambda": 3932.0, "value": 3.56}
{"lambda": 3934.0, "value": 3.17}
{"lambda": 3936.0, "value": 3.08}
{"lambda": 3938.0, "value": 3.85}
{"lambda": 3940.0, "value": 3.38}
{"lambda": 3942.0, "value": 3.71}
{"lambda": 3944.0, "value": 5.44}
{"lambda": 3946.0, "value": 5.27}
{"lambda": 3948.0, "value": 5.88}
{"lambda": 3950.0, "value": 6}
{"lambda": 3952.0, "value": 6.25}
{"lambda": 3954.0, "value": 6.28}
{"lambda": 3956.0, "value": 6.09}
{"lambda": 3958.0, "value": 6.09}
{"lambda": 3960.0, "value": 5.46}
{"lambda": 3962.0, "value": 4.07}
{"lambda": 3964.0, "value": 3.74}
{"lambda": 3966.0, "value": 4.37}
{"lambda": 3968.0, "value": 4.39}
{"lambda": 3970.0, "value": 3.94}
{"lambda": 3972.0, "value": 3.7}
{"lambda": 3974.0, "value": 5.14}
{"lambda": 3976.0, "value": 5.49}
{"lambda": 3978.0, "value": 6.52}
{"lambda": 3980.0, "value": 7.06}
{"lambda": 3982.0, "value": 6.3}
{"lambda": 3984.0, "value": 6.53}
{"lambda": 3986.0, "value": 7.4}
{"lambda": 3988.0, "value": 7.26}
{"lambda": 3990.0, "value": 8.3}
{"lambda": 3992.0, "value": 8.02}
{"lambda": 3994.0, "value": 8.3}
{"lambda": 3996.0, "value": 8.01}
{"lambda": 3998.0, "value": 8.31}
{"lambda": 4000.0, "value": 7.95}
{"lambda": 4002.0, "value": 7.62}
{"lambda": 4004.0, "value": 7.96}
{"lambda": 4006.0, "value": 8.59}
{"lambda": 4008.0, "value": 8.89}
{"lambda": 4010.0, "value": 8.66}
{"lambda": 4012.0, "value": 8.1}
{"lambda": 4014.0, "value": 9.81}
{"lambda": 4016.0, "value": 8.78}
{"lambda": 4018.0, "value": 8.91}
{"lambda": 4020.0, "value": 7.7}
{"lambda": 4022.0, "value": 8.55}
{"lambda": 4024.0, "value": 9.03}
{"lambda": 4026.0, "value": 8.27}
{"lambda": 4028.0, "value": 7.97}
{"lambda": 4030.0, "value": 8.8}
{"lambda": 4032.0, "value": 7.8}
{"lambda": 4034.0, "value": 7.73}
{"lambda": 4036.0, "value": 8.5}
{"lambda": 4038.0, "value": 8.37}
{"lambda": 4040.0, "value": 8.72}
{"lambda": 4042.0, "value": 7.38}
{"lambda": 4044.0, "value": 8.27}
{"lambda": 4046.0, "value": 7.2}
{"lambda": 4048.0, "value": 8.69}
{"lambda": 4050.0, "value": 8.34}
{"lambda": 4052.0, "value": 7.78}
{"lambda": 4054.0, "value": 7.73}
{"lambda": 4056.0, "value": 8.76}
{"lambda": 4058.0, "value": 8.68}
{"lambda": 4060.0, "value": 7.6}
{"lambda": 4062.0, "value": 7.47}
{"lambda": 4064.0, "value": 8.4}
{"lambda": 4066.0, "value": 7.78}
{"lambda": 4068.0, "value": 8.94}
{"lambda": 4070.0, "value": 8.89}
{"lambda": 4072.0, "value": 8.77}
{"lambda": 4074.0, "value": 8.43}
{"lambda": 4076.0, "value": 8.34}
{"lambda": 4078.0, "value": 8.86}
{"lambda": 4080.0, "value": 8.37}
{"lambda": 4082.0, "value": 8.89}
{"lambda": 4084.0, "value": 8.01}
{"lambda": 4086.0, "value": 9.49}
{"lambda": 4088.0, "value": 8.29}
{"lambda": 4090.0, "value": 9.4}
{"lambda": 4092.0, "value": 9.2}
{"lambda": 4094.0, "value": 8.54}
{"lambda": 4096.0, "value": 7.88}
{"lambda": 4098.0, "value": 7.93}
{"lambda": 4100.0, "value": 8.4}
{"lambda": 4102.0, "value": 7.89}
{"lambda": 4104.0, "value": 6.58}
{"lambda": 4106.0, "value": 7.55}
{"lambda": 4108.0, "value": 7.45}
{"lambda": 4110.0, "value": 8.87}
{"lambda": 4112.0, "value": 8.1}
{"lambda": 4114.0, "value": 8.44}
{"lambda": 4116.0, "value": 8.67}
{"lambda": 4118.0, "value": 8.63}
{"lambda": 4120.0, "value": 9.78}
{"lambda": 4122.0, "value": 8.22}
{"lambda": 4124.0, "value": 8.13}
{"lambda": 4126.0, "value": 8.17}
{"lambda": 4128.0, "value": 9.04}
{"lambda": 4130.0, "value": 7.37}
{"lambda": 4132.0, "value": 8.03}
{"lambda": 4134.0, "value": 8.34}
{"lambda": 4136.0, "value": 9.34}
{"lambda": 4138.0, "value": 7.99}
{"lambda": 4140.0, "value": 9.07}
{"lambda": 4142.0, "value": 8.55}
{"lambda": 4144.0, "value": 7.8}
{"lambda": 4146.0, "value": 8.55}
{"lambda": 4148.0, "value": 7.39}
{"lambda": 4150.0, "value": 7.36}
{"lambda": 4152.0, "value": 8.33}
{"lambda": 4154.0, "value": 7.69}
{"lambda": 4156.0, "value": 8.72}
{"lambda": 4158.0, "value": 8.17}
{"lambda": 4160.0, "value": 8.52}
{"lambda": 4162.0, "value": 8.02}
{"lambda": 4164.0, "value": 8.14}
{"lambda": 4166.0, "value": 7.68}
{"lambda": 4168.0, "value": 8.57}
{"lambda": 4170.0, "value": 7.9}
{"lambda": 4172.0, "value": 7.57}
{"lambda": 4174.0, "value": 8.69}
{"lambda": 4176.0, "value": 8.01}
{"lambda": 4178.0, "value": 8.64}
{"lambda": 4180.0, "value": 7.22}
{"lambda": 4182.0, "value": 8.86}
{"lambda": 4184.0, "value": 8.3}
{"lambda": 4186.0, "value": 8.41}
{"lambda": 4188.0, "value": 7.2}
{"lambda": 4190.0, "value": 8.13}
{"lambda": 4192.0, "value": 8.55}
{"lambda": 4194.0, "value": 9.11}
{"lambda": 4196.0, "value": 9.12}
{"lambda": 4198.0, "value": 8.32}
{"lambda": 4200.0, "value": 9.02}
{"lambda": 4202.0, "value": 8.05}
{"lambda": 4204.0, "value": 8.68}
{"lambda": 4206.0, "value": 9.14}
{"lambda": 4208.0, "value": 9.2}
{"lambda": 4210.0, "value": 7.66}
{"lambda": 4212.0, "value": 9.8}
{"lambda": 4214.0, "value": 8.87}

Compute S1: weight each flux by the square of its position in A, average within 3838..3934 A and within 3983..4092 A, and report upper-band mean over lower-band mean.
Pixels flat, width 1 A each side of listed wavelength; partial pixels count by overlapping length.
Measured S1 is 1.7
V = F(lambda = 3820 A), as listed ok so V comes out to 3.32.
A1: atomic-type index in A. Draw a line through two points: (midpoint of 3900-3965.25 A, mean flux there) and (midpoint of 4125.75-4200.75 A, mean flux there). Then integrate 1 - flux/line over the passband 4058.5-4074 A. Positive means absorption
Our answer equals -3.0 A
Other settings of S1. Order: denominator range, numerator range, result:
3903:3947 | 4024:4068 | 1.77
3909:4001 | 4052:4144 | 1.60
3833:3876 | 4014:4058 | 2.00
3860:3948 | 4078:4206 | 1.82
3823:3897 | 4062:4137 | 2.04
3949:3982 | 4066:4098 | 1.72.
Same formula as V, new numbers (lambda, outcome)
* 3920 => 5.5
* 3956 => 6.09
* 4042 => 7.38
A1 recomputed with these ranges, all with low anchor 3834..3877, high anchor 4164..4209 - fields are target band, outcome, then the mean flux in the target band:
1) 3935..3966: 4.0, 4.95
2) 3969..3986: 0.9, 5.69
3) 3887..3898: -1.0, 5.48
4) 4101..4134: -2.6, 8.19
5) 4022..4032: -2.9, 8.45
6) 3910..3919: -1.6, 6.22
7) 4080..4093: -2.9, 8.84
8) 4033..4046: -2.7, 8.09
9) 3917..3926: -0.2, 5.47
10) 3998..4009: -3.4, 8.21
